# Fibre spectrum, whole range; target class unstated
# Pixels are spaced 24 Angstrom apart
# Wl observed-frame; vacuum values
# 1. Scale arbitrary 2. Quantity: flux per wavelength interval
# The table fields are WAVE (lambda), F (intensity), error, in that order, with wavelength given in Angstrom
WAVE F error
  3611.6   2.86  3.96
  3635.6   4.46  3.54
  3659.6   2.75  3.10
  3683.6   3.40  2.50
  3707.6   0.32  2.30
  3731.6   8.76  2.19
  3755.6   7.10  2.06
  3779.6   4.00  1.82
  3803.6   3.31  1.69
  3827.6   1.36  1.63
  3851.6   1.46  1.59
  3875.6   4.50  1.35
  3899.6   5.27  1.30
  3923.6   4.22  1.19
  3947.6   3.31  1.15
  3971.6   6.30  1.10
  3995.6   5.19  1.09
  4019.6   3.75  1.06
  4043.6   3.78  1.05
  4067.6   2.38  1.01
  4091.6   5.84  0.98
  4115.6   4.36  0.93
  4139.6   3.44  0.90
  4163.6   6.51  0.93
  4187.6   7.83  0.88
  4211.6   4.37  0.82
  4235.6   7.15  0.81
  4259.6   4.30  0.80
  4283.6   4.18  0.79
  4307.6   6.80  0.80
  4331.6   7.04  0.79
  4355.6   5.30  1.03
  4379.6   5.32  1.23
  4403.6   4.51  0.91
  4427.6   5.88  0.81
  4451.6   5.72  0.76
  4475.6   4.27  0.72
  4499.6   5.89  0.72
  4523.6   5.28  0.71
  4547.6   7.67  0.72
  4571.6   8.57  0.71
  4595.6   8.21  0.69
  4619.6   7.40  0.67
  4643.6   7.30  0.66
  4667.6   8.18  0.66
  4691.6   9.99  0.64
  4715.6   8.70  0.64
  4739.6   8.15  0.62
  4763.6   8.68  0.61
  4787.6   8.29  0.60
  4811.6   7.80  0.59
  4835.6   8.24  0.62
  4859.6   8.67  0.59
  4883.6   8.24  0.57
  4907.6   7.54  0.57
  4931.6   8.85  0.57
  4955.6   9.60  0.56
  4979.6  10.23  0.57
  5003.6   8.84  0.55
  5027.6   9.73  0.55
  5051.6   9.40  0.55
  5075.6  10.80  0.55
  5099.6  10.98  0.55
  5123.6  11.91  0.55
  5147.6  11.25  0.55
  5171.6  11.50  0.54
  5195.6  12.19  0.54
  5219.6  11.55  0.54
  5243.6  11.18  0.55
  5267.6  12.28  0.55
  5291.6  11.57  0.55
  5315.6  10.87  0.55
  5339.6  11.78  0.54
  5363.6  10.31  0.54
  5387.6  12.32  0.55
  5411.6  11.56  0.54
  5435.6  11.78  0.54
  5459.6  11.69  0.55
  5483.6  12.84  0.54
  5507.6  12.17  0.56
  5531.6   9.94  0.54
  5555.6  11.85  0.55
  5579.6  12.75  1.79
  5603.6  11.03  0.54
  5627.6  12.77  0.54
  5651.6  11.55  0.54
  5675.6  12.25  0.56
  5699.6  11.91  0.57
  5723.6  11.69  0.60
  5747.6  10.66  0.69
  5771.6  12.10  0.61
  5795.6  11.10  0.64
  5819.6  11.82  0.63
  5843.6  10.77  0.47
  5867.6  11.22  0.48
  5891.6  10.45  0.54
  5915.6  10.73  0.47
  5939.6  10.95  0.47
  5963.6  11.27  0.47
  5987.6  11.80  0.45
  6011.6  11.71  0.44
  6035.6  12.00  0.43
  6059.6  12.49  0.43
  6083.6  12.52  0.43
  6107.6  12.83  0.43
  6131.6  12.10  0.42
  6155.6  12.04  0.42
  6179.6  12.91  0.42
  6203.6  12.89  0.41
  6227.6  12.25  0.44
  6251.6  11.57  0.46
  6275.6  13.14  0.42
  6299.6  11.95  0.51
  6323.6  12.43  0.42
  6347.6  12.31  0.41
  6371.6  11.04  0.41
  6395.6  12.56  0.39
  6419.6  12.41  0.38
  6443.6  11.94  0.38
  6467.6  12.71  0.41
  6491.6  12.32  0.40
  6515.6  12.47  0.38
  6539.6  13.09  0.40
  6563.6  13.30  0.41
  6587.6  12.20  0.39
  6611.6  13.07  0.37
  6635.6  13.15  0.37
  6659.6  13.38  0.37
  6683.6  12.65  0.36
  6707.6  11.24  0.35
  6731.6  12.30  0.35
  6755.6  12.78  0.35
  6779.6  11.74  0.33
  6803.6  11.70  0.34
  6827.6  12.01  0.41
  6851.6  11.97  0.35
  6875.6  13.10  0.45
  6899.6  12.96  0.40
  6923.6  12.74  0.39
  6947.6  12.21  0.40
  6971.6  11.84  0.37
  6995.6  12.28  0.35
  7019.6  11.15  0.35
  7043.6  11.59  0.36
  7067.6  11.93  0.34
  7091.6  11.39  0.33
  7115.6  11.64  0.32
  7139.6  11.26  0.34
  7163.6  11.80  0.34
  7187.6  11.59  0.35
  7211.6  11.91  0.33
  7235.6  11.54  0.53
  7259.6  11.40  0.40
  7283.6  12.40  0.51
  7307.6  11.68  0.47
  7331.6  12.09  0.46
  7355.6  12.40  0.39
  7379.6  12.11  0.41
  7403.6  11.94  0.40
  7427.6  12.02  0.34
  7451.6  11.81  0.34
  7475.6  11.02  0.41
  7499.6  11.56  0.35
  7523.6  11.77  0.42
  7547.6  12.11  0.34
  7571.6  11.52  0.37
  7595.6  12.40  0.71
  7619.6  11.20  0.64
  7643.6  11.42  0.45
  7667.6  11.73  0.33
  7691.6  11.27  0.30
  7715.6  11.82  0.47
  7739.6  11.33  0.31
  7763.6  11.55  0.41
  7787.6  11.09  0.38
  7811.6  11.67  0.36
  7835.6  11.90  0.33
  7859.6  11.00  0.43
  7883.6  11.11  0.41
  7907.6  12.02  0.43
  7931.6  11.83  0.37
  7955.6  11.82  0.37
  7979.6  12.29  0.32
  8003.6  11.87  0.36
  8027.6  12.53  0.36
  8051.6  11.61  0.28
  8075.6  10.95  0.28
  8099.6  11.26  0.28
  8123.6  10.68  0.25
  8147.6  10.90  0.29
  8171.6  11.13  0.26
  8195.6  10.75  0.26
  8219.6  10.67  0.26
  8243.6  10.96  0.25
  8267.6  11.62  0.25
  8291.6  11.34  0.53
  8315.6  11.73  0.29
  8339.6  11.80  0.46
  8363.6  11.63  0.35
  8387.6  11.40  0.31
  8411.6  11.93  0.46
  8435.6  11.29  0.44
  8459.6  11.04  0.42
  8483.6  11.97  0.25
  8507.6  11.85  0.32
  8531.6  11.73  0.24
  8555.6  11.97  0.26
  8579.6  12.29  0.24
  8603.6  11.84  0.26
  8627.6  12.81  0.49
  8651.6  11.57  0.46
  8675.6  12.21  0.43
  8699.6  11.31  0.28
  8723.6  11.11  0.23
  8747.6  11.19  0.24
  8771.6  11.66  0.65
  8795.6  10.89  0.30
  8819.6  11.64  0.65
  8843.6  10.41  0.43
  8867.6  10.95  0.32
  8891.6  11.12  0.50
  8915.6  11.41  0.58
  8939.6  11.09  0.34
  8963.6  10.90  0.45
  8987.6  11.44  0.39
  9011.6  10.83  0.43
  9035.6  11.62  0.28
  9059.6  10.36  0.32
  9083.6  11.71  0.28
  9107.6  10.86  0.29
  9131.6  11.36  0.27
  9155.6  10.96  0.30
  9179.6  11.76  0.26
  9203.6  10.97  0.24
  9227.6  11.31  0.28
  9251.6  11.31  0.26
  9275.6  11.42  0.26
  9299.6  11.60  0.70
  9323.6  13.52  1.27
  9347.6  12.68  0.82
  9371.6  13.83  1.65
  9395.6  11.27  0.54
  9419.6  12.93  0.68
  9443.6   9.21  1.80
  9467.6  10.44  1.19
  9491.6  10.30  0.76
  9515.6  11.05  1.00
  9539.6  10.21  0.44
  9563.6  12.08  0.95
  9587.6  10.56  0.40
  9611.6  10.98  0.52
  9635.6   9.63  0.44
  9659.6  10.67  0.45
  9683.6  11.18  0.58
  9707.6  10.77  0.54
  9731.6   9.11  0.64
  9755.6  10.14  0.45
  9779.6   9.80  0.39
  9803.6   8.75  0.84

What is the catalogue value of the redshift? 0.139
